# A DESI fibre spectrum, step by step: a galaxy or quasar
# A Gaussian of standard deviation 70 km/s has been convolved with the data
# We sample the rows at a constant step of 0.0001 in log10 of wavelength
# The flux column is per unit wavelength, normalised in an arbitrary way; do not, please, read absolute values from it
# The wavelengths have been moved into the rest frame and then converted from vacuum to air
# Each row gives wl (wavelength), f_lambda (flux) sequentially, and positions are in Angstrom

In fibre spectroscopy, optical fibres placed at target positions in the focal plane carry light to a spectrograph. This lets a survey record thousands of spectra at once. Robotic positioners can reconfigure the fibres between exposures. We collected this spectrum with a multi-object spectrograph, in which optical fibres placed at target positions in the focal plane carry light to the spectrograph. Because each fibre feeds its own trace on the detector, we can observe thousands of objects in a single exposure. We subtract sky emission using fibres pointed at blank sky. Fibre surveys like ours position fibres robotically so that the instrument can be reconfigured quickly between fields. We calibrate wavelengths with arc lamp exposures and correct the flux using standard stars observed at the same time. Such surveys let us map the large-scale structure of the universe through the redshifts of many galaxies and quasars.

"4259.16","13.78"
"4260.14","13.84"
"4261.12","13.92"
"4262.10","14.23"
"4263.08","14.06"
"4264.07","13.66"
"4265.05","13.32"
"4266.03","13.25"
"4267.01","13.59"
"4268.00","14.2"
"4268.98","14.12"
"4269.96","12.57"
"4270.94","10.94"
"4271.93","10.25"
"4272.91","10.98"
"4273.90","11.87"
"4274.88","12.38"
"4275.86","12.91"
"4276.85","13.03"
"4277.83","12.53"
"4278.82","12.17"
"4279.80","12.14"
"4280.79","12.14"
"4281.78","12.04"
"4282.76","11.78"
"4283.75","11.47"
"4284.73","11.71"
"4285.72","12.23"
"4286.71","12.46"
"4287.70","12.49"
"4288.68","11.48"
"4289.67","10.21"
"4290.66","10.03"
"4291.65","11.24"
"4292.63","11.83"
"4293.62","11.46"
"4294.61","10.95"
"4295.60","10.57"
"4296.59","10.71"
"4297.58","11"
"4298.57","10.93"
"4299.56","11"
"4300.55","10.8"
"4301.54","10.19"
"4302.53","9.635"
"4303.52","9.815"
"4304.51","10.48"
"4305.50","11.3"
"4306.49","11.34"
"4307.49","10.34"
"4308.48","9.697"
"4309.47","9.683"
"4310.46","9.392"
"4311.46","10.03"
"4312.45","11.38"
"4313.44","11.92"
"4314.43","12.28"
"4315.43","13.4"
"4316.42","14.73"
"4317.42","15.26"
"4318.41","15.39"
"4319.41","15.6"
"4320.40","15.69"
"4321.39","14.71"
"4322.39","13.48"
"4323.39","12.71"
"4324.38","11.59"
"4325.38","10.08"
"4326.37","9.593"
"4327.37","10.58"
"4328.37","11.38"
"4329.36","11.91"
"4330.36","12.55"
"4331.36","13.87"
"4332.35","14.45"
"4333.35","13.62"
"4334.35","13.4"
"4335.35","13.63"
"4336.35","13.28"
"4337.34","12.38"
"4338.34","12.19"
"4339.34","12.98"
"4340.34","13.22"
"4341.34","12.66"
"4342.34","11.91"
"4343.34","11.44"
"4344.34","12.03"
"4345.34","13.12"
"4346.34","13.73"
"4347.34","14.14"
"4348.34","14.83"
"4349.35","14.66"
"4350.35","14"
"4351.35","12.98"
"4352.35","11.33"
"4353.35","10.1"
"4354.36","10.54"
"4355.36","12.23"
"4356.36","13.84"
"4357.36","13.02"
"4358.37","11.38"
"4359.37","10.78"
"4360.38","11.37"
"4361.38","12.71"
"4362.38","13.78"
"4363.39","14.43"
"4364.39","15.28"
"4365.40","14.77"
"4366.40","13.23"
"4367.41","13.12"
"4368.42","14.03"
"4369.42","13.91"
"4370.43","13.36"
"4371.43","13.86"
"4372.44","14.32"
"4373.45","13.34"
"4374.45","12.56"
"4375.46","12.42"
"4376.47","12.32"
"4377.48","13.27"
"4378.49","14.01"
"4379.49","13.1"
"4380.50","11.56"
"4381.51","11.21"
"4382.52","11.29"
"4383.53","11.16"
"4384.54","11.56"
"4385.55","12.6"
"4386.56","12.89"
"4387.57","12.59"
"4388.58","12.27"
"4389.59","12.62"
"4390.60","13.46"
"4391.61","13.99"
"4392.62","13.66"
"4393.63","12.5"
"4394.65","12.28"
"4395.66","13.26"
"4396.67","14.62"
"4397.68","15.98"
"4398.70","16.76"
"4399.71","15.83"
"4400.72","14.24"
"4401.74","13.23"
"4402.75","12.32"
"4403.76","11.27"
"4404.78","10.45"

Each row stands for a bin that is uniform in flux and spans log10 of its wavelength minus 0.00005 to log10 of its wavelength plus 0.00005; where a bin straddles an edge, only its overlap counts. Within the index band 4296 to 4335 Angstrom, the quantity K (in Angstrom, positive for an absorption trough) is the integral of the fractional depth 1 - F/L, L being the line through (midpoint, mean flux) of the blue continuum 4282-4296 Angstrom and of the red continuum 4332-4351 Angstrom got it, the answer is 1.3 Angstrom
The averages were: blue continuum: 11.4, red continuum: 13.2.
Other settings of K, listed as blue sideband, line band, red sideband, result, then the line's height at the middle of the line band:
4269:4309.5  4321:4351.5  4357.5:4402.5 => -1.2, 12.3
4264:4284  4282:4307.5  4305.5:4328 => 2.6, 12.3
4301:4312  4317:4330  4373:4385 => -2.7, 10.7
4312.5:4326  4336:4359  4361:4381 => 1.4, 13.5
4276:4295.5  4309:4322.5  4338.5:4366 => -0.9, 12.2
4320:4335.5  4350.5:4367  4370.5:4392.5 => 0.1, 12.7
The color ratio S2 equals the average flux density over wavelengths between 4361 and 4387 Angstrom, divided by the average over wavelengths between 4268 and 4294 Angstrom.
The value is 1.1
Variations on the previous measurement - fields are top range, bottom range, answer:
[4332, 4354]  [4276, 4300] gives 1.12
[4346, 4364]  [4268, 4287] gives 1.05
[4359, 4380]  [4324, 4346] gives 1.08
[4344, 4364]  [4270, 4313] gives 1.14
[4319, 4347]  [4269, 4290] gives 1.07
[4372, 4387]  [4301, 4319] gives 1.09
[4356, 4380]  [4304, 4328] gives 1.10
